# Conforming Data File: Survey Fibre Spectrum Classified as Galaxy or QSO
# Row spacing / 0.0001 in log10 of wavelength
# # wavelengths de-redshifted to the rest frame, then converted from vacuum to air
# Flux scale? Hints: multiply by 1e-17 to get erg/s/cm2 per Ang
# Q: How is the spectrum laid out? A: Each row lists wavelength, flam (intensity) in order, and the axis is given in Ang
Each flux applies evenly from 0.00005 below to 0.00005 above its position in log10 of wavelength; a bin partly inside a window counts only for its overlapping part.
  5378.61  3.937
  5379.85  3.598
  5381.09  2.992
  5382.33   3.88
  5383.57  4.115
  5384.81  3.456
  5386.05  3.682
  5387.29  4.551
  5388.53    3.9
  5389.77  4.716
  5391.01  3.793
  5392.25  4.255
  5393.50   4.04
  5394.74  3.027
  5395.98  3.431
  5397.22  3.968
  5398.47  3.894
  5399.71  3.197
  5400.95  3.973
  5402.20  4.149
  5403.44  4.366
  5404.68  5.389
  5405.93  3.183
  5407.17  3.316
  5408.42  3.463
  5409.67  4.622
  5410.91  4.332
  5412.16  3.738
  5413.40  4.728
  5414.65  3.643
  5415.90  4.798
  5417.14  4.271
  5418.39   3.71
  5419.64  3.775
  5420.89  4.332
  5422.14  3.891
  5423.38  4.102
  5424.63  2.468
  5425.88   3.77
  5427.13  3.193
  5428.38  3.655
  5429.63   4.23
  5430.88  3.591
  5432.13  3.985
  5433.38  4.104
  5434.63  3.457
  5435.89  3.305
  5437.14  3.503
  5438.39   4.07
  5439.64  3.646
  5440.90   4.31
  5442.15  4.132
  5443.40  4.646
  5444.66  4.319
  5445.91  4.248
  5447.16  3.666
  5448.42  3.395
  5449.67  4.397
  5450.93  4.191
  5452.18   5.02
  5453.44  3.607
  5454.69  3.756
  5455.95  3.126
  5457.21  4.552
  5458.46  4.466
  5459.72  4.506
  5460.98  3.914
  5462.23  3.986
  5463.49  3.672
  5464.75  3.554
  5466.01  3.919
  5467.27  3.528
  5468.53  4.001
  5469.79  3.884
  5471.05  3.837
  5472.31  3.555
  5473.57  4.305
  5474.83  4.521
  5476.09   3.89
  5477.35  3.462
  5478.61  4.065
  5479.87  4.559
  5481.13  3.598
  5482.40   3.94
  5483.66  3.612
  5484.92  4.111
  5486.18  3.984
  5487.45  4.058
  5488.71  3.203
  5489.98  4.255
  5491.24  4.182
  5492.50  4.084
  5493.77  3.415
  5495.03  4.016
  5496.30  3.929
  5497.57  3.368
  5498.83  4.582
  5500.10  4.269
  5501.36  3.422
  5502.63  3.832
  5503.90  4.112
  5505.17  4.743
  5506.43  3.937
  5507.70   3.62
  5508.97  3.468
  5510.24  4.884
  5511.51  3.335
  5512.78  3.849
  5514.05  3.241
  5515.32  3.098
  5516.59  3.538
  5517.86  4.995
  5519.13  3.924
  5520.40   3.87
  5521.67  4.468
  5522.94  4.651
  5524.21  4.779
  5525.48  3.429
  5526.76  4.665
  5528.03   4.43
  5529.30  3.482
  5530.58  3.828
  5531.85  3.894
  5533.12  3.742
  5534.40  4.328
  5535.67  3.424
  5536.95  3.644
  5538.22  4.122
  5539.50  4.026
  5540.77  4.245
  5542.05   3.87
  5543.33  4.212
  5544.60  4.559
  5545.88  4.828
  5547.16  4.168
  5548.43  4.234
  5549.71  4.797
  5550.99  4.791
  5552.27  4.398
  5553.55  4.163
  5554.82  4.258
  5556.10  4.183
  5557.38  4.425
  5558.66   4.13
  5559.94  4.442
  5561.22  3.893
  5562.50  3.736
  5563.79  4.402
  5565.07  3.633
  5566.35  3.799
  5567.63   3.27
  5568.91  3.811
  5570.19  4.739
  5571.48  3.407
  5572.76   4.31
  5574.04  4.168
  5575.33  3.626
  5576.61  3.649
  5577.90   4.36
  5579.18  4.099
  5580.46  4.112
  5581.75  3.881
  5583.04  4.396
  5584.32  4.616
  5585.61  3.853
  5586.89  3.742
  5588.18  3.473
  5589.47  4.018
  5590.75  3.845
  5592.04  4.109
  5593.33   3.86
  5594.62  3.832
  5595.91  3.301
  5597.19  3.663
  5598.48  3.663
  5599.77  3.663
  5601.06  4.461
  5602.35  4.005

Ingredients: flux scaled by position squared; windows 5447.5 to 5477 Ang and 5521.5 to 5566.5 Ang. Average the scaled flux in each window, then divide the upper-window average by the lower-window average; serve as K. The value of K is 1.08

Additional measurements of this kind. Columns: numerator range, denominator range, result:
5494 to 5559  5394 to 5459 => 1.08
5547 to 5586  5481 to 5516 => 1.09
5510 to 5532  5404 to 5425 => 1.04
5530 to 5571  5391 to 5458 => 1.10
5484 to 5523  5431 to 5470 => 1.01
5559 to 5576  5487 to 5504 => 1.04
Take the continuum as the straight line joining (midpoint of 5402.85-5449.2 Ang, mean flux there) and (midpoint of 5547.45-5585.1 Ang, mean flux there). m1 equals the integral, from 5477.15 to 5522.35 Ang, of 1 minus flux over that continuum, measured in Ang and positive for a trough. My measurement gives 1.25 Ang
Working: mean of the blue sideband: 3.93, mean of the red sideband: 4.13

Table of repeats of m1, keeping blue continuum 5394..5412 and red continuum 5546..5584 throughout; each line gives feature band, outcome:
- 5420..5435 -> 0.7 Ang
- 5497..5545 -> 0.8 Ang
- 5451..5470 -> 0.0 Ang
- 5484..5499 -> 0.4 Ang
